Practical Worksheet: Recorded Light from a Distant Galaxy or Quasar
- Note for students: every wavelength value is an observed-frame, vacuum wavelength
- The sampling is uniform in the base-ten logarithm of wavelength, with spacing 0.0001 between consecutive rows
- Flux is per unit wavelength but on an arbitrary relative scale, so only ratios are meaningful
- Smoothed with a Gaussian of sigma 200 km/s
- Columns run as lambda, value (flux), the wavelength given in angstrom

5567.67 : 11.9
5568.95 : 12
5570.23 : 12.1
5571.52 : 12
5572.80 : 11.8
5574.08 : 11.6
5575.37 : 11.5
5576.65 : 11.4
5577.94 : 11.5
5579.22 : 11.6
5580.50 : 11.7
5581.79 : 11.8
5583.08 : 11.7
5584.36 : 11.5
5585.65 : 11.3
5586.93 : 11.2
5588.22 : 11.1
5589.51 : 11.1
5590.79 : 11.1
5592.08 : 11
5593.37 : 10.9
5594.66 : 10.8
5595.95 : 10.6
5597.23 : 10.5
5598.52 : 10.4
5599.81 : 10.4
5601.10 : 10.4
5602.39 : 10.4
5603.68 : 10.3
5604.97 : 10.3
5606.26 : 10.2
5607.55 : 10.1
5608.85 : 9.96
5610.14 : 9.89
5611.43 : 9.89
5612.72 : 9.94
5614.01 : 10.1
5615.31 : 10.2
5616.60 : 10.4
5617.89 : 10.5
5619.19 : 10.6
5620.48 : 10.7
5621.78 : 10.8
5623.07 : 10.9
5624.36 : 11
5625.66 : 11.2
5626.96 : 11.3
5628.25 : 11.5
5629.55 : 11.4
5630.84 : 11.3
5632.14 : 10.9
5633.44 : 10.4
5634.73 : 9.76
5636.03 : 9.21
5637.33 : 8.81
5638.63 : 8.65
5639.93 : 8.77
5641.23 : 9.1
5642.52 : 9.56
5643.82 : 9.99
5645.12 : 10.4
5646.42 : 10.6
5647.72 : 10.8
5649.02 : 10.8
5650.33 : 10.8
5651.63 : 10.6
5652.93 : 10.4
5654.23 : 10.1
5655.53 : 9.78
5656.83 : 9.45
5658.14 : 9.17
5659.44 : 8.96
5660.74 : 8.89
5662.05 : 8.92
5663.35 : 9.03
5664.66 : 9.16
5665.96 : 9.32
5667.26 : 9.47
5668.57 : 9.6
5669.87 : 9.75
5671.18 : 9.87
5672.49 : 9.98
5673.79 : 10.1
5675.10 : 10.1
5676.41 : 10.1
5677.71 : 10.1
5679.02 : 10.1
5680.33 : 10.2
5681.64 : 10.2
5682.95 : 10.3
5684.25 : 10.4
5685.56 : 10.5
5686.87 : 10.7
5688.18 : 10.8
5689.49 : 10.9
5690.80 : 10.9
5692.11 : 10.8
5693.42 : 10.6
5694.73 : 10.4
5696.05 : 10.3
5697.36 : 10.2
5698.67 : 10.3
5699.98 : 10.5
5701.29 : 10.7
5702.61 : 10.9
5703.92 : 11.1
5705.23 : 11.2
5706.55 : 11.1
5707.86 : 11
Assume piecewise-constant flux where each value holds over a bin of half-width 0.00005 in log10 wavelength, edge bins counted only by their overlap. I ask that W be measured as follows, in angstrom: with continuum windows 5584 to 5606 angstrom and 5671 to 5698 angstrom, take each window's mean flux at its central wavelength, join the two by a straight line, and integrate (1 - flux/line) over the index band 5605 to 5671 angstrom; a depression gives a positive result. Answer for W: 3.21 angstrom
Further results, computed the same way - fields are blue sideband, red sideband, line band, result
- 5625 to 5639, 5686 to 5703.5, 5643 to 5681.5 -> 2.3 angstrom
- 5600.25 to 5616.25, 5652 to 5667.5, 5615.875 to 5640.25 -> -1.4 angstrom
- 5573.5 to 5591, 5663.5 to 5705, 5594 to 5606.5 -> 0.9 angstrom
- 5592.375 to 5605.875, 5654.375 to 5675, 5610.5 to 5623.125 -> -0.2 angstrom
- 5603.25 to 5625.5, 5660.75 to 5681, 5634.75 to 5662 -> 0.6 angstrom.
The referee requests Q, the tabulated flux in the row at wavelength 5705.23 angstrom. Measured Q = 11.2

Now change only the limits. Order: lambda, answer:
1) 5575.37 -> 11.5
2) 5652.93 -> 10.4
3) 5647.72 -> 10.8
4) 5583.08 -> 11.7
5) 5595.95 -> 10.6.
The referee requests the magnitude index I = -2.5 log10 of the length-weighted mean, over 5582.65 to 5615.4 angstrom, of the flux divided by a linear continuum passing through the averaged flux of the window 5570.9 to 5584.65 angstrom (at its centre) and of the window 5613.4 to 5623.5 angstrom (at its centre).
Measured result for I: 0.05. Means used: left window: 11.7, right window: 10.5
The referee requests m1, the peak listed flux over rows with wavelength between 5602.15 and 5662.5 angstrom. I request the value 11.5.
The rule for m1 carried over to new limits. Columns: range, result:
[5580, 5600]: 11.8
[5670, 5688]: 10.7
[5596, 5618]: 10.5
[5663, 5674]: 10.1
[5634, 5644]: 9.99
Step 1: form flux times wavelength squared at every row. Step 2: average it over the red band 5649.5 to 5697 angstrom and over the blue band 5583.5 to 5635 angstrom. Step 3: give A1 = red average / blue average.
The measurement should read 0.96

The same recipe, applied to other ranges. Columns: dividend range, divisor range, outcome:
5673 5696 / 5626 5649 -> 1.04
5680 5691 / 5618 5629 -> 0.98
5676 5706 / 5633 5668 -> 1.11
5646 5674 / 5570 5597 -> 0.88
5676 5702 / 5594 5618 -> 1.05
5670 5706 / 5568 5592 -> 0.94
